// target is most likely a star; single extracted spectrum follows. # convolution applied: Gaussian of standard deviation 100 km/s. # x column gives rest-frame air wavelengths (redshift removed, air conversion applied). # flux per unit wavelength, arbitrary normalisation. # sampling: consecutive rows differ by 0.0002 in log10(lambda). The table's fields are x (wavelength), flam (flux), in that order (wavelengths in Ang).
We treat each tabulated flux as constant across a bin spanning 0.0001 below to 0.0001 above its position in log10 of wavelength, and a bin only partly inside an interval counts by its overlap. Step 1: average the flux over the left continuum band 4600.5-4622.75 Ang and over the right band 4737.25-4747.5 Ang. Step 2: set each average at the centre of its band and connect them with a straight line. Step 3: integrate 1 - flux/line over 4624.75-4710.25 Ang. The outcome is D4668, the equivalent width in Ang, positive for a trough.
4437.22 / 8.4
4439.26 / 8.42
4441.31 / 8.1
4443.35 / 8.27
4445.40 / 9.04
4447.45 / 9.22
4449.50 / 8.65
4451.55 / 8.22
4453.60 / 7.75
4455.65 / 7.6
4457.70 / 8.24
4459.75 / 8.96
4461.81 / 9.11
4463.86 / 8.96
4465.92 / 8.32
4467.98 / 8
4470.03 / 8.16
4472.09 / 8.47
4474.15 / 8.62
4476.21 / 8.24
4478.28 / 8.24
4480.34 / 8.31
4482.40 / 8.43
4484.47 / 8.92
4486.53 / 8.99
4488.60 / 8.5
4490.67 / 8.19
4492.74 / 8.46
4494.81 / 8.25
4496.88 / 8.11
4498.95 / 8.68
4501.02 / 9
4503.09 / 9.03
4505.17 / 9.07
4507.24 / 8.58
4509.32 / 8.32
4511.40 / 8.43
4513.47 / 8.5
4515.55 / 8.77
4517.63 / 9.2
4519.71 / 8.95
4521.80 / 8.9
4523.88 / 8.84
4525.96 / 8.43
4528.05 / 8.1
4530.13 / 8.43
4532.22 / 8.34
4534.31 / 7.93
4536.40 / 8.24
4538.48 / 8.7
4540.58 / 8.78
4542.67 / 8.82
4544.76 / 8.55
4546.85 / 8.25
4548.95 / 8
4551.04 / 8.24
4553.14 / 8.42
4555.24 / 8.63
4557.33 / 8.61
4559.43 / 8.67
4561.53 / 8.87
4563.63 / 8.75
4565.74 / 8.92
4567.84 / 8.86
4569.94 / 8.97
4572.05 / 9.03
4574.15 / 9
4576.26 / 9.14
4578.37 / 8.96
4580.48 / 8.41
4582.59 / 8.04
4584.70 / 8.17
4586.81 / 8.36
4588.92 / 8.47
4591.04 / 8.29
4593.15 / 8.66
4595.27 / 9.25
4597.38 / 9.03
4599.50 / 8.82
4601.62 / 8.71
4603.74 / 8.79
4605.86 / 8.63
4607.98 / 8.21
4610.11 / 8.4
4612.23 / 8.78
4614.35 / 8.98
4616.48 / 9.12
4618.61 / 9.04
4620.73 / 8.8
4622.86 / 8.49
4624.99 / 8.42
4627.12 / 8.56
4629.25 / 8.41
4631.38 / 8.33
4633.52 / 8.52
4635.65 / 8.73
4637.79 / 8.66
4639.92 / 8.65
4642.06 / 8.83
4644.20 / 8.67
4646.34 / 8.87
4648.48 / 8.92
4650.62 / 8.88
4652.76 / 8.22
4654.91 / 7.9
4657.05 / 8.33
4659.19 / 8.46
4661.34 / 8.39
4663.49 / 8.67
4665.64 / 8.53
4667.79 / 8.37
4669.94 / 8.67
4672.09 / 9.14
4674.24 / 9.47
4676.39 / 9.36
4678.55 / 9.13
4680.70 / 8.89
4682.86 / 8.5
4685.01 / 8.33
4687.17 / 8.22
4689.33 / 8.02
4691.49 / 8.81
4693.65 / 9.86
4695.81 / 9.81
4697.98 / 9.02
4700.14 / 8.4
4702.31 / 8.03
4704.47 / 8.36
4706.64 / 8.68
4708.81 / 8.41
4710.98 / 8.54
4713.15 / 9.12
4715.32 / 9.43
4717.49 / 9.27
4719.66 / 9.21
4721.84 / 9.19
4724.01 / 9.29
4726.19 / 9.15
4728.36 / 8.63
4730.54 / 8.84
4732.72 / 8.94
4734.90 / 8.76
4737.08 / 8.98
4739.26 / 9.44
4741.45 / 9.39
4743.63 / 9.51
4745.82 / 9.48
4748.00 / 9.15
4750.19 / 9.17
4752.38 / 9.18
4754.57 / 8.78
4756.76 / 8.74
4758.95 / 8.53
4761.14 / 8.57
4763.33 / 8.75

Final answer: 3.3 Ang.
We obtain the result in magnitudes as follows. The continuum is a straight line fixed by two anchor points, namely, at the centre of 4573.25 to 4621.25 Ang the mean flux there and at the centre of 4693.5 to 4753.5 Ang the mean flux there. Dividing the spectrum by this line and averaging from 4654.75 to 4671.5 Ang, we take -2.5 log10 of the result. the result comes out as 0.051 mag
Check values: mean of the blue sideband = 8.7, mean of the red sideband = 9.03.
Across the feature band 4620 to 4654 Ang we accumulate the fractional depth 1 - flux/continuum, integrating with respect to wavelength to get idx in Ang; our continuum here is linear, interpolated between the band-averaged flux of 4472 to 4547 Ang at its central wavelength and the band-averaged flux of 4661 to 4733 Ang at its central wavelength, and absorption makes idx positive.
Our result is 0.5 Ang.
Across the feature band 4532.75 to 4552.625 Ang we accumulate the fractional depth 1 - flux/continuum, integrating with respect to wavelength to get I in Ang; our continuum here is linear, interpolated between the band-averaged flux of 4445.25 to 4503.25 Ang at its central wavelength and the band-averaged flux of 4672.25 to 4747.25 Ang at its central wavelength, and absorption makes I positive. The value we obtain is 0.5 Ang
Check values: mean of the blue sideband 8.49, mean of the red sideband 8.96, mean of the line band 8.39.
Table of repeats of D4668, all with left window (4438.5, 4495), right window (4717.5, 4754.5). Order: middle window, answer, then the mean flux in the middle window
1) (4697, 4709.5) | 0.8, 8.48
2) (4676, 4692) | 0.7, 8.62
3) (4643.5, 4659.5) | 0.7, 8.53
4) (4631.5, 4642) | 0.3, 8.63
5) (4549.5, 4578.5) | -0.2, 8.77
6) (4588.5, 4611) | 0.3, 8.66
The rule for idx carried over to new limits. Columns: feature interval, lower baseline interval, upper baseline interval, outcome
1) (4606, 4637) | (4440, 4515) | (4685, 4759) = 0.48 Ang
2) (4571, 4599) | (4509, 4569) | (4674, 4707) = -0.14 Ang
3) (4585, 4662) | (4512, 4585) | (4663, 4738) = 0.99 Ang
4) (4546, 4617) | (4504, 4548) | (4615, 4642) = -0.32 Ang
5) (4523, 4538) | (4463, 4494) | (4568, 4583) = 0.54 Ang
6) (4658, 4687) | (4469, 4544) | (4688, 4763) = 0.38 Ang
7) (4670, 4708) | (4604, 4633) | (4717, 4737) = 0.28 Ang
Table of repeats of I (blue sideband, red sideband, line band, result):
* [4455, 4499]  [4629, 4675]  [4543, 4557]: 0.22 Ang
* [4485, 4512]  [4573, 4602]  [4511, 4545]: 0.12 Ang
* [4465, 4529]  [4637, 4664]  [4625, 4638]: 0.08 Ang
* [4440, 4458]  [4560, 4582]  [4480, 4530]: -0.23 Ang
